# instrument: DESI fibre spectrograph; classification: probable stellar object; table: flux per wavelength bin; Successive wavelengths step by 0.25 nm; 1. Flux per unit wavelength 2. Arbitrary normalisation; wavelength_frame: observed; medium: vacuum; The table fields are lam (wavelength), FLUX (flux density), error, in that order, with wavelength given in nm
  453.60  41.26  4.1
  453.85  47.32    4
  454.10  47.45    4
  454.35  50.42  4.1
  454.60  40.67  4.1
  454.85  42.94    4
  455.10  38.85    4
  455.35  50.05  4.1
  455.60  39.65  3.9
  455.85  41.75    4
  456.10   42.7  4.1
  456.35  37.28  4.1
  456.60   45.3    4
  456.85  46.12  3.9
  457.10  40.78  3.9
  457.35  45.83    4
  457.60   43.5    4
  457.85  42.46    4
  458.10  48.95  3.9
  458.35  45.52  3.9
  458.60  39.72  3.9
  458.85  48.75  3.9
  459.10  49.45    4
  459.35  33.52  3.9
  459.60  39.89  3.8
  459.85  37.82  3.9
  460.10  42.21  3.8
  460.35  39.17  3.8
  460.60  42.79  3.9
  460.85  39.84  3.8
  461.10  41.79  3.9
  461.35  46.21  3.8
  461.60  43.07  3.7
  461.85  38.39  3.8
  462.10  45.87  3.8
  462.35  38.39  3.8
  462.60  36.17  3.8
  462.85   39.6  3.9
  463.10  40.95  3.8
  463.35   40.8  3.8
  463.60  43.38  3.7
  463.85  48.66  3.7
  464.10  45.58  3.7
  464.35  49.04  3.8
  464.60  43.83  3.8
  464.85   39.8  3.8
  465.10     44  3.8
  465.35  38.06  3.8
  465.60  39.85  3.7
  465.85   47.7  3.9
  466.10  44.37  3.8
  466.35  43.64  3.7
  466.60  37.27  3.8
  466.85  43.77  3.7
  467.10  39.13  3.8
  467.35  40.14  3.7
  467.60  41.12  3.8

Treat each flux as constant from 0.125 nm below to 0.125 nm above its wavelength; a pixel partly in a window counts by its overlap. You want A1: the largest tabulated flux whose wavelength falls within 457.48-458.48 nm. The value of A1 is 48.95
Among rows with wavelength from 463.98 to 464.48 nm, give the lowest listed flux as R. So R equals 45.58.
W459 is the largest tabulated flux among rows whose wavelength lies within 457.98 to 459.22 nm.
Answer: 49.45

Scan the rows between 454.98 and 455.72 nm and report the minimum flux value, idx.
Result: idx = 38.85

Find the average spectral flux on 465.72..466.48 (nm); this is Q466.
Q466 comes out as 45.1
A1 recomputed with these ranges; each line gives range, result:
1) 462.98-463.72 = 43.38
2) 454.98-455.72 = 50.05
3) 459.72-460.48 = 42.21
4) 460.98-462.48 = 46.21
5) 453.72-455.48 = 50.42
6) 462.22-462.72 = 38.39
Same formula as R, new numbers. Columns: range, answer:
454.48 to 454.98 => 40.67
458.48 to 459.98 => 33.52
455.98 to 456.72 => 37.28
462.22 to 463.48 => 36.17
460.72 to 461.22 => 39.84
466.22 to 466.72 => 37.27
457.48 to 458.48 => 42.46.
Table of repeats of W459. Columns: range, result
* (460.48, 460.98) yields 42.79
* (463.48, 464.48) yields 49.04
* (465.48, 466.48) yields 47.7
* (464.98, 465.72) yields 44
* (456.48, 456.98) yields 46.12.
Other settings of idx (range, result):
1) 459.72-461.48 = 37.82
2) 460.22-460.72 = 39.17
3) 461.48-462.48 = 38.39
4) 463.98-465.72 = 38.06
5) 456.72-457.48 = 40.78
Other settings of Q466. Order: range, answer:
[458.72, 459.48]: 43.9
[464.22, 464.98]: 44.2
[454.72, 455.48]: 43.9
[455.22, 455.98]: 43.8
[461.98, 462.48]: 42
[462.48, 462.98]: 37.9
